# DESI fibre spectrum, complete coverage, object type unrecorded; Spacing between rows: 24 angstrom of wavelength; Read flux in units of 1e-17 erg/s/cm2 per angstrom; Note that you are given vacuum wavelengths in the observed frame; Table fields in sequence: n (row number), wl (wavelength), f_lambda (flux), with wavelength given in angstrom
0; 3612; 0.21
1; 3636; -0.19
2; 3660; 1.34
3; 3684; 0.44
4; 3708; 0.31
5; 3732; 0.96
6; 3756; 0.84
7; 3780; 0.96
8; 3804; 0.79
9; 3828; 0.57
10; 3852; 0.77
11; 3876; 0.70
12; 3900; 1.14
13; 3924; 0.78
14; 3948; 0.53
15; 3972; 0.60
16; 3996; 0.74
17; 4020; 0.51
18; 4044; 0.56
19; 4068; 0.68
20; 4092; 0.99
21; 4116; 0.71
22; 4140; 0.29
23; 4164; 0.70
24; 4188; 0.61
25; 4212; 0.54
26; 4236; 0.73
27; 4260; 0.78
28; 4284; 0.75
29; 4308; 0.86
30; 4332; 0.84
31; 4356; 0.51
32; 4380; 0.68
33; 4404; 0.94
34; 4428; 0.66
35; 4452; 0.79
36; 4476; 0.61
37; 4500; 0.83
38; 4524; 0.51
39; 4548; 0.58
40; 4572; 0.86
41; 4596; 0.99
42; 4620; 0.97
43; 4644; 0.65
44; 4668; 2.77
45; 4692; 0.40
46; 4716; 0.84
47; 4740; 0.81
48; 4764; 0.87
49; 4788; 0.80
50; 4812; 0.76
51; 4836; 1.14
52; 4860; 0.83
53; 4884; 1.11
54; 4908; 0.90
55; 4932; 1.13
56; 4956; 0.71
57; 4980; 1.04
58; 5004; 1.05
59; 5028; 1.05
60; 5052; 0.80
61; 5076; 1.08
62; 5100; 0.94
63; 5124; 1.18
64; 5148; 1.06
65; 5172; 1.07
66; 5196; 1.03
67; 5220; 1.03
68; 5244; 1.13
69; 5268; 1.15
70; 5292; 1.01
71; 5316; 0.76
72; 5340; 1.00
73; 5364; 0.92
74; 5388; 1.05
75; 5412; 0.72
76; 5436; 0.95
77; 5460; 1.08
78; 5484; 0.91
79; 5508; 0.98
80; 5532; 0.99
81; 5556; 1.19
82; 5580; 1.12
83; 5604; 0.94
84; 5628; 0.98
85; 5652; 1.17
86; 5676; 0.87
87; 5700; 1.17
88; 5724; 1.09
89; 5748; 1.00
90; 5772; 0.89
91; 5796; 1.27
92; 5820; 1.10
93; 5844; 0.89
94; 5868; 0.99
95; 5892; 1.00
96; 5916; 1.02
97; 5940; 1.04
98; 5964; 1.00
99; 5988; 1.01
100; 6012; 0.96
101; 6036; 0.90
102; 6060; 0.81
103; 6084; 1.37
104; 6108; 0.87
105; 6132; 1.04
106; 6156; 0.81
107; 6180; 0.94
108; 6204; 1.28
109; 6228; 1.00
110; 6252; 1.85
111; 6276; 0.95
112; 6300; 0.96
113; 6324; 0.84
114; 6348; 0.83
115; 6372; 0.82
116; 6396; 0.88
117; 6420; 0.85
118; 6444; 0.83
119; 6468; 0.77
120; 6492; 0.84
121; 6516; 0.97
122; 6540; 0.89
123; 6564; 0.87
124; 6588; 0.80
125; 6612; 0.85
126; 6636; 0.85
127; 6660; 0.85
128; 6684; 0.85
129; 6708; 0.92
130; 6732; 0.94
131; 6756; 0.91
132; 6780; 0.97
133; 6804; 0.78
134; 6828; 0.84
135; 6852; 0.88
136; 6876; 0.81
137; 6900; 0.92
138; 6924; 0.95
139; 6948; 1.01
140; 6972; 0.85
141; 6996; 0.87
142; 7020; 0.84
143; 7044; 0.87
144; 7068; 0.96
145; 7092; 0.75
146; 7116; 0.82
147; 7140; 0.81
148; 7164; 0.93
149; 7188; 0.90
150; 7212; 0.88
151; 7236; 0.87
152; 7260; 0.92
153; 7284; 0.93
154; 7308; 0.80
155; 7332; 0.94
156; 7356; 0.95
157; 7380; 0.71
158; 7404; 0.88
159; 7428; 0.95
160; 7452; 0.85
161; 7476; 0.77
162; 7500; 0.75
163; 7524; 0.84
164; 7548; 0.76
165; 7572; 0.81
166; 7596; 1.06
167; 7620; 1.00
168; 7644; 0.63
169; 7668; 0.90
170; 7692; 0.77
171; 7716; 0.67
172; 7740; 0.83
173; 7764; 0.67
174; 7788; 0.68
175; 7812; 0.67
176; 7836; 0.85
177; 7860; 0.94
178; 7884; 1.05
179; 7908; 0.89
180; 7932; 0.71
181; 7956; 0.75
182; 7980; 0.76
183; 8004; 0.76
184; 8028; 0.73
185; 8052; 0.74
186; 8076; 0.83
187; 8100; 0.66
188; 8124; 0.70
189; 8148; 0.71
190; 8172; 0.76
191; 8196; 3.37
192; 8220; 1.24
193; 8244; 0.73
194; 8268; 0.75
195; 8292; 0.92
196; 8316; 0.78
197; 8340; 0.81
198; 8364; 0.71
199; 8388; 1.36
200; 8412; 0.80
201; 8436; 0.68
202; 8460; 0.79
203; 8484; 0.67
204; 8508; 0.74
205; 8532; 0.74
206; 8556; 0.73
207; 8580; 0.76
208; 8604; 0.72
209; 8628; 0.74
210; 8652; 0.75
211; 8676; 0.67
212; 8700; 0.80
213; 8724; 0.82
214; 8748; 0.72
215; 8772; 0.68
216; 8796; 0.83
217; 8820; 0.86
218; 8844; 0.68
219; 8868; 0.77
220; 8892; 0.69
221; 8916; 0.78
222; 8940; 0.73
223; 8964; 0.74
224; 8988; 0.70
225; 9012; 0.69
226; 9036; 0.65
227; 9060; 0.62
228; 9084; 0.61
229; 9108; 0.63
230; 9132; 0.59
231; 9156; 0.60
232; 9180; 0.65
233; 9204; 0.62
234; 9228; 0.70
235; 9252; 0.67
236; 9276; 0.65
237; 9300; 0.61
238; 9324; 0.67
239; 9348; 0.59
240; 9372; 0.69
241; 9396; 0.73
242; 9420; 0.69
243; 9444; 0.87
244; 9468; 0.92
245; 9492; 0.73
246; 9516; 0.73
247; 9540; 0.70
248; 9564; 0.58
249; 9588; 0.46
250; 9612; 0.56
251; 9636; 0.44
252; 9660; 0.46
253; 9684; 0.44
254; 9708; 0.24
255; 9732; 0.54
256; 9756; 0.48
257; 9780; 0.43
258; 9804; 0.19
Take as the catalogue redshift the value 0.25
